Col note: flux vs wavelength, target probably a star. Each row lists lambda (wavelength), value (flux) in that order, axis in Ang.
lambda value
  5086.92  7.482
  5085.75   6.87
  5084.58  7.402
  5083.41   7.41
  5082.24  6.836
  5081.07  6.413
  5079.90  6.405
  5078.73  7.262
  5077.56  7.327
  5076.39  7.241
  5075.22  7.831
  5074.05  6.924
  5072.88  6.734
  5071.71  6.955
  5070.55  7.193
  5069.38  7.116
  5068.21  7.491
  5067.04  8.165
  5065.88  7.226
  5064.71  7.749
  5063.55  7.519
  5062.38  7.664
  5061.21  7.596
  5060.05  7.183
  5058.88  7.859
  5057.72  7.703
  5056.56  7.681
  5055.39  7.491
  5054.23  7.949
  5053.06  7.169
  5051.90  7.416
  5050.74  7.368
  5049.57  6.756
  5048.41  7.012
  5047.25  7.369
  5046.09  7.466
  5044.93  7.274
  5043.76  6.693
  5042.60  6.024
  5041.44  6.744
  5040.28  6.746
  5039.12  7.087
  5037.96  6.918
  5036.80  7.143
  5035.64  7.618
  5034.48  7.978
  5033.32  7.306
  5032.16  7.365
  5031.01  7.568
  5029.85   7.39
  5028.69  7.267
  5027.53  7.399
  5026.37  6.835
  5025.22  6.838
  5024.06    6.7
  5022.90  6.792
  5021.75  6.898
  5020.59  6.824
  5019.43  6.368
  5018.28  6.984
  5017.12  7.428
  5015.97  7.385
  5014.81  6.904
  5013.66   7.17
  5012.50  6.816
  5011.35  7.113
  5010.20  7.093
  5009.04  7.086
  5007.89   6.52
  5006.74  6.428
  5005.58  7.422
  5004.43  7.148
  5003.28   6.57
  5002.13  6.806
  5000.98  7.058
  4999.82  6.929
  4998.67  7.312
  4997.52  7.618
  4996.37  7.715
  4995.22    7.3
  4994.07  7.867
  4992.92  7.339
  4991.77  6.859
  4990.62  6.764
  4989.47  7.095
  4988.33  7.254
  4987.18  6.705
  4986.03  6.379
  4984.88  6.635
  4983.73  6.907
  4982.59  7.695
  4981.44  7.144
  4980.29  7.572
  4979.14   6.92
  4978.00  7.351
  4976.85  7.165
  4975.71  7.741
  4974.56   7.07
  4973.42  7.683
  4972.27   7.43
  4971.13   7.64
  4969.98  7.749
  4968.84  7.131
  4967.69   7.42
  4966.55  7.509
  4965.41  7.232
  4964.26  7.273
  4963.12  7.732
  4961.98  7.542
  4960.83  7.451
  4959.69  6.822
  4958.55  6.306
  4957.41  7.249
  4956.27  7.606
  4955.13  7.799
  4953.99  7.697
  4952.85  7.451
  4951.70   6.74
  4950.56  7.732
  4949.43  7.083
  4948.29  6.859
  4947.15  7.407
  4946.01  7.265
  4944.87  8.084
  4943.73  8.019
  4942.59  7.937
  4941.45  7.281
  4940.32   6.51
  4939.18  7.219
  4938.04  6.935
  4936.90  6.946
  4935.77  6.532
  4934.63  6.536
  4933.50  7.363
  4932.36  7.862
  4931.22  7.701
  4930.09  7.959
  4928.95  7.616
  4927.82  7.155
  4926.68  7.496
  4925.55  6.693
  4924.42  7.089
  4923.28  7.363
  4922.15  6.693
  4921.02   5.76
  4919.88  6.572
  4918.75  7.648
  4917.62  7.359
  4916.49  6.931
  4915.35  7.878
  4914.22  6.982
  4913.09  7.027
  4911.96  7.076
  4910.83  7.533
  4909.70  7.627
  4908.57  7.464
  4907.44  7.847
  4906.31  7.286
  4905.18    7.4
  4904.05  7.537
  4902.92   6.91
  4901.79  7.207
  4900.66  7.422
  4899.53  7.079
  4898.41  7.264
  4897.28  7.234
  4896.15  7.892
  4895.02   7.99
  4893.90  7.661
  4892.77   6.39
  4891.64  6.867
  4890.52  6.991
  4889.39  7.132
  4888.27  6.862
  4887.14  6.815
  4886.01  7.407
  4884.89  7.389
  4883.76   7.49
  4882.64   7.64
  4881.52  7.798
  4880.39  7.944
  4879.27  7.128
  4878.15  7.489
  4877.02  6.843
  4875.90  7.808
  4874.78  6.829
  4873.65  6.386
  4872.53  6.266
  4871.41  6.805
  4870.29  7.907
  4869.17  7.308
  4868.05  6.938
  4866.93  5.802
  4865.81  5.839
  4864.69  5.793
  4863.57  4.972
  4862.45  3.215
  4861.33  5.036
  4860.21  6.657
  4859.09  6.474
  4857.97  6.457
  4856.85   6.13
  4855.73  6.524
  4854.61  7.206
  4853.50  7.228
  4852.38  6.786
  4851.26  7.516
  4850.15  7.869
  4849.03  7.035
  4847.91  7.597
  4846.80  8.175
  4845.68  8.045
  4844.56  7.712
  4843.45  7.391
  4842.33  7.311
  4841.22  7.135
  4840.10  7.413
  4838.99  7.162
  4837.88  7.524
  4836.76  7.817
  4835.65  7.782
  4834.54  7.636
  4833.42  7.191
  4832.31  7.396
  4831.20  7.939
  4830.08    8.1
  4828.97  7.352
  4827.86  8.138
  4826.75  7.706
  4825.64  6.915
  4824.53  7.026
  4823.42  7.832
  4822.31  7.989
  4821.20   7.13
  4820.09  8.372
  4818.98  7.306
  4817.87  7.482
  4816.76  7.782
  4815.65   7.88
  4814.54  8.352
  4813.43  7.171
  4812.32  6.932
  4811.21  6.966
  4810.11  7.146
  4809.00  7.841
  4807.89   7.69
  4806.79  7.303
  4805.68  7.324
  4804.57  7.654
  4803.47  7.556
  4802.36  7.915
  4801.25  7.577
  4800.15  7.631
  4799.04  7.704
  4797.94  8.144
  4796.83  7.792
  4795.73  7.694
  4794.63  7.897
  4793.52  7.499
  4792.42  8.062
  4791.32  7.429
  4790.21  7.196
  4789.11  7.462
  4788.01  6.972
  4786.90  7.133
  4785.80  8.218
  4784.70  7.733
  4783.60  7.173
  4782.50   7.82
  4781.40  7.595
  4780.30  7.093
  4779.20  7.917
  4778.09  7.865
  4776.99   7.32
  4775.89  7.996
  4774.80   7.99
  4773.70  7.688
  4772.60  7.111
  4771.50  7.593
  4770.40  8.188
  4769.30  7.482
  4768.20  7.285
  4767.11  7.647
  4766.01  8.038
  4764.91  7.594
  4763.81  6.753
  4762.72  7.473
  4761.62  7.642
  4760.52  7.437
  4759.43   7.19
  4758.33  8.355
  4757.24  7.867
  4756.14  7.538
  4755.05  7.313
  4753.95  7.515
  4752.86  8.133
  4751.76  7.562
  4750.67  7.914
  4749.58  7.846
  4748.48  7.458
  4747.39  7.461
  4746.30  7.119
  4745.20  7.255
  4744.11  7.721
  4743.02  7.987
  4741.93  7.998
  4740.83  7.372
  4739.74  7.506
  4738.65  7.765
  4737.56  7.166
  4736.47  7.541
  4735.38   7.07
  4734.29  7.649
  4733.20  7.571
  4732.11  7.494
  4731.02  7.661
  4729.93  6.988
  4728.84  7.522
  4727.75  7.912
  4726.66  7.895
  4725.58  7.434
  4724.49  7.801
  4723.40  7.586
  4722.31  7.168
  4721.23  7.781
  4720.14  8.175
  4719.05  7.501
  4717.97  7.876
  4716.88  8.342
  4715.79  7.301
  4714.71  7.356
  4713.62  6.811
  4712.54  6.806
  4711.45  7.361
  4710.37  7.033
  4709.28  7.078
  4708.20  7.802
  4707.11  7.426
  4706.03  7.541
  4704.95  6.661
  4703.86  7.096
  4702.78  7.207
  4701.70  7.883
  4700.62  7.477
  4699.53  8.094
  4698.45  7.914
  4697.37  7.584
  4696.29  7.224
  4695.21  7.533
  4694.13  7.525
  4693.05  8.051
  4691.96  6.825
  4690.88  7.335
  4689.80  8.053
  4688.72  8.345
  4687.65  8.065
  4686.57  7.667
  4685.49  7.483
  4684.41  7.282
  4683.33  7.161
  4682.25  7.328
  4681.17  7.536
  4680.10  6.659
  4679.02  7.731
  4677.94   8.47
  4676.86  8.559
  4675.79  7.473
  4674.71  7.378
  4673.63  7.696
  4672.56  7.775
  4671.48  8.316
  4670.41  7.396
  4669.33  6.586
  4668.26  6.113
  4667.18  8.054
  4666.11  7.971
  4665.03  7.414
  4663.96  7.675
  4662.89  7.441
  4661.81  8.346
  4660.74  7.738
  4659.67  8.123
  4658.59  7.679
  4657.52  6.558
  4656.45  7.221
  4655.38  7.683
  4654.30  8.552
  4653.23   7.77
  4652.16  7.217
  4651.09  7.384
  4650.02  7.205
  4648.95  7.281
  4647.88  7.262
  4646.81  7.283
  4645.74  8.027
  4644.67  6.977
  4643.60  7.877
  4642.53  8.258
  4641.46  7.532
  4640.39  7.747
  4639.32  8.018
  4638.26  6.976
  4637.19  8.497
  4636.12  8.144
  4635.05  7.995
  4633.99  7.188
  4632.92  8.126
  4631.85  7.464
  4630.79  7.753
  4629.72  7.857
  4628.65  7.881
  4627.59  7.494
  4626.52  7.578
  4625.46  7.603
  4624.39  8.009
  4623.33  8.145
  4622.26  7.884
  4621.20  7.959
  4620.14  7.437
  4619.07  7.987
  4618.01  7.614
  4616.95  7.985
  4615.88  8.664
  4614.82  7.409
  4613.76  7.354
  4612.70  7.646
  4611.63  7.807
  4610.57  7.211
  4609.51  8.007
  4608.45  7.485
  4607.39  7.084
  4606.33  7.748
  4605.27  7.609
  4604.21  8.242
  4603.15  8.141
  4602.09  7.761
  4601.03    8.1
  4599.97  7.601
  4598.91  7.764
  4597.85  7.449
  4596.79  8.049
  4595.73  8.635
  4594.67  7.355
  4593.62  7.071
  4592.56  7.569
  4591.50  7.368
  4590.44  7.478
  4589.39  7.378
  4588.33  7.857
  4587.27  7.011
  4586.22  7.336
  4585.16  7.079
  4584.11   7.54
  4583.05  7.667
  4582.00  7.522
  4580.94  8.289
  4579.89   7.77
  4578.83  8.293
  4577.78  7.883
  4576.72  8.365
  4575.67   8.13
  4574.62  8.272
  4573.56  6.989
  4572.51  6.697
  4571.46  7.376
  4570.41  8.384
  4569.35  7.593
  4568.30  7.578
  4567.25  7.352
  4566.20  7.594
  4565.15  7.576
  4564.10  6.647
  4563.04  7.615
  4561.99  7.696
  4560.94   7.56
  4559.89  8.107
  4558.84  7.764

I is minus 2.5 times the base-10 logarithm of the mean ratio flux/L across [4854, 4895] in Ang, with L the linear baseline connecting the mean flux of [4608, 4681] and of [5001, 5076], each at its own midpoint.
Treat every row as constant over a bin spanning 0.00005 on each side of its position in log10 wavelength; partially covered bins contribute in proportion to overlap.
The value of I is 0.10 mag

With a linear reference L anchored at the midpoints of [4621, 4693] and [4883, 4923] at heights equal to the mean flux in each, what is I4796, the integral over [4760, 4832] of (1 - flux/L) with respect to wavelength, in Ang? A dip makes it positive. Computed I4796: -1.8 Ang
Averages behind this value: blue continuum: 7.64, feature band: 7.59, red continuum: 7.22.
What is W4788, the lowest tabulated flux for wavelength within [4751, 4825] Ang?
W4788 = 6.753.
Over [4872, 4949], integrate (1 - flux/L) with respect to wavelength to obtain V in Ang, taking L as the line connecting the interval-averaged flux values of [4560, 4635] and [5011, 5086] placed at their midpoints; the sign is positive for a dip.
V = 1.0 Ang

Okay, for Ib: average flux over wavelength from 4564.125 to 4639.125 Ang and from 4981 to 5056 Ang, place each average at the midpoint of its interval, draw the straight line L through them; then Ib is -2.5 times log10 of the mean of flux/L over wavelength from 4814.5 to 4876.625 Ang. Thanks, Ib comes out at 0.03 mag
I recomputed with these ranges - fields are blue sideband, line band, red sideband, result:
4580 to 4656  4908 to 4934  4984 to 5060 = 0.001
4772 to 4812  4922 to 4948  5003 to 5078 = 0.009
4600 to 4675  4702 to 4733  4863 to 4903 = 0.002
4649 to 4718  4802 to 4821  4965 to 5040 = -0.025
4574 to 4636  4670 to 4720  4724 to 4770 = 0.012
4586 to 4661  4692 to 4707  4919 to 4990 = 0.012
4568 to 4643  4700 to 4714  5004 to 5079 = 0.051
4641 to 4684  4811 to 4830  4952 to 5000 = -0.021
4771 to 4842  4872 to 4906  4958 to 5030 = 0.022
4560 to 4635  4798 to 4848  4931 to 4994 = -0.023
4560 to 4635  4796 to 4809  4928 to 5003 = -0.030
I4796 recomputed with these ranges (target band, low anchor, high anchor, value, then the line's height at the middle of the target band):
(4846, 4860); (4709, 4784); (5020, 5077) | 0.7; 7.45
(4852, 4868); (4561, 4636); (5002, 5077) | 2.9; 7.39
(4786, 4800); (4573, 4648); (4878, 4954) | -0.3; 7.46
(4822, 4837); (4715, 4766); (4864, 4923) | -0.6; 7.33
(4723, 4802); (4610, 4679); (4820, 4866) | -2.8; 7.34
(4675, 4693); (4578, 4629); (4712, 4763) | 0.0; 7.63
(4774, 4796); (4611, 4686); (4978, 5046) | -0.5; 7.43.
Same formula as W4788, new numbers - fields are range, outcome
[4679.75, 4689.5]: 6.659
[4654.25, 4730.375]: 6.113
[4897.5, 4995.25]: 5.76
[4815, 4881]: 3.215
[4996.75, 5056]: 6.024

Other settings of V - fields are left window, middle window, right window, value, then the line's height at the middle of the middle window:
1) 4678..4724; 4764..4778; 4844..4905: -0.7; 7.29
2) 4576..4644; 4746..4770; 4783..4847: 0.1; 7.63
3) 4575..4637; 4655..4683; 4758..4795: 0.4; 7.68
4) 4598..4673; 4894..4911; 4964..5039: -0.3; 7.3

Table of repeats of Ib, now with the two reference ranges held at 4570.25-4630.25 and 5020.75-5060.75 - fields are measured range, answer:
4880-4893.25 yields 0.02 mag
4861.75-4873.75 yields 0.21 mag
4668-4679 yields 0.00 mag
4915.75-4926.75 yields 0.06 mag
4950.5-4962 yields 0.00 mag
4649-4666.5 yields 0.01 mag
